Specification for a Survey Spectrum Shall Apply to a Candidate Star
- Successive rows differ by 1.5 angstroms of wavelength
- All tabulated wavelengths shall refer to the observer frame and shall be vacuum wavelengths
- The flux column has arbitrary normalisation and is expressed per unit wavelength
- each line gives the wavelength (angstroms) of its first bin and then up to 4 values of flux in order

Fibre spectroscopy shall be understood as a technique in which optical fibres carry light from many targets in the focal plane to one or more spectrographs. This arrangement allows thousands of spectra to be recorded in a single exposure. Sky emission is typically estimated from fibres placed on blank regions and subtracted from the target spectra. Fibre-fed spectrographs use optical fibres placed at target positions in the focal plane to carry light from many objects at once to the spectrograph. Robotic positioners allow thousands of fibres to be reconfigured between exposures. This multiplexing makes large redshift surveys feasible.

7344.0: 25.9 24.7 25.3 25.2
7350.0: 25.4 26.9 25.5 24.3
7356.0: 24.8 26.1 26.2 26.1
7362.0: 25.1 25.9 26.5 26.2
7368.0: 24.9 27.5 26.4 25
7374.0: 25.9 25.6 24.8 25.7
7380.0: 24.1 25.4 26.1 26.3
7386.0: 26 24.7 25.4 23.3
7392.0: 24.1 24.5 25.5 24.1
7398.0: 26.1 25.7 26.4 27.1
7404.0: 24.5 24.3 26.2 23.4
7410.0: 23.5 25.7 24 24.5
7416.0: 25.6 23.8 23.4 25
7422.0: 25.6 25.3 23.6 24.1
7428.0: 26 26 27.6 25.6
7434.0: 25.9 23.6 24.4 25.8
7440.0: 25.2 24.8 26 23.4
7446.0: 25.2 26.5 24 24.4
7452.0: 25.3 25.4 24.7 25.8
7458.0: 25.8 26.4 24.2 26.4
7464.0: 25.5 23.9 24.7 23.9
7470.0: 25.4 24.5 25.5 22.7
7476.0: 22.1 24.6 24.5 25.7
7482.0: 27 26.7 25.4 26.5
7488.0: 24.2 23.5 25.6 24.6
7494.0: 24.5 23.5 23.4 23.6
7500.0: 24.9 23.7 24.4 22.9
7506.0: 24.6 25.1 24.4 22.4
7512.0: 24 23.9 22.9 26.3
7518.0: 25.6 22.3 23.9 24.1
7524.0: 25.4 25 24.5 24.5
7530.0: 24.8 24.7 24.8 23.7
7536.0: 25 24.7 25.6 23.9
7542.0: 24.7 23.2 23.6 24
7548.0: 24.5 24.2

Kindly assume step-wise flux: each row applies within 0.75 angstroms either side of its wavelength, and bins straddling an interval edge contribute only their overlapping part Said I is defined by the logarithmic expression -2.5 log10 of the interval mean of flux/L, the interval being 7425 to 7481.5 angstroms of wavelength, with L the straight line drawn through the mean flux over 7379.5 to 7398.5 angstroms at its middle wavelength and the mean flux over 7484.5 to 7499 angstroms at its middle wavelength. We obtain -0.014 mag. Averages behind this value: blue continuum 25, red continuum 24.5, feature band 25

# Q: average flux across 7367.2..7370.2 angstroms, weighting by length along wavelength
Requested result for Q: 26.2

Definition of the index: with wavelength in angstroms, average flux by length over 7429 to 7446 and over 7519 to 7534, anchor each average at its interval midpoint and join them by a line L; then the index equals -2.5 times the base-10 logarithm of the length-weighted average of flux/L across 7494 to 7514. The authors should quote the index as 0.03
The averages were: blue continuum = 25.3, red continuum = 24.4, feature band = 23.9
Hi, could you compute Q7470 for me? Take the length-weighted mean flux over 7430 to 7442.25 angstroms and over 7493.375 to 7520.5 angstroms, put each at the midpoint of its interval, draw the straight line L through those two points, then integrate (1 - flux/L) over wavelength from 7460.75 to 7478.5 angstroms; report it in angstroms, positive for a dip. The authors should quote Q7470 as 0.2 angstroms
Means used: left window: 25.4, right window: 24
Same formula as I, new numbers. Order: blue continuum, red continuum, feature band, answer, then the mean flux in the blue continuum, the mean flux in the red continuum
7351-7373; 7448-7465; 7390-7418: 0.03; 25.8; 25.3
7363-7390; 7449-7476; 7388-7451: 0.01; 25.7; 24.9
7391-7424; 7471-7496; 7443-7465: -0.02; 24.9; 24.8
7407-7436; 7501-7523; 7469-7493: -0.03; 24.9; 24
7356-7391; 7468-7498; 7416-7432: 0.00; 25.6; 24.7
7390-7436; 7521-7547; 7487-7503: 0.02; 25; 24.5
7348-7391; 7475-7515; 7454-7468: -0.02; 25.6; 24.4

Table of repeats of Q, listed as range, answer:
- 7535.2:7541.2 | 24.8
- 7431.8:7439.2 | 25.1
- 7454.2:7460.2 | 25.7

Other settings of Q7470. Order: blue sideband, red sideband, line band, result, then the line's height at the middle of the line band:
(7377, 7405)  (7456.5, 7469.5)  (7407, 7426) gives 0.5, 25.2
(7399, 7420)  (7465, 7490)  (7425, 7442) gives -0.3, 24.8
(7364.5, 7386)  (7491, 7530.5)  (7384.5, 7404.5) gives 0.2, 25.5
